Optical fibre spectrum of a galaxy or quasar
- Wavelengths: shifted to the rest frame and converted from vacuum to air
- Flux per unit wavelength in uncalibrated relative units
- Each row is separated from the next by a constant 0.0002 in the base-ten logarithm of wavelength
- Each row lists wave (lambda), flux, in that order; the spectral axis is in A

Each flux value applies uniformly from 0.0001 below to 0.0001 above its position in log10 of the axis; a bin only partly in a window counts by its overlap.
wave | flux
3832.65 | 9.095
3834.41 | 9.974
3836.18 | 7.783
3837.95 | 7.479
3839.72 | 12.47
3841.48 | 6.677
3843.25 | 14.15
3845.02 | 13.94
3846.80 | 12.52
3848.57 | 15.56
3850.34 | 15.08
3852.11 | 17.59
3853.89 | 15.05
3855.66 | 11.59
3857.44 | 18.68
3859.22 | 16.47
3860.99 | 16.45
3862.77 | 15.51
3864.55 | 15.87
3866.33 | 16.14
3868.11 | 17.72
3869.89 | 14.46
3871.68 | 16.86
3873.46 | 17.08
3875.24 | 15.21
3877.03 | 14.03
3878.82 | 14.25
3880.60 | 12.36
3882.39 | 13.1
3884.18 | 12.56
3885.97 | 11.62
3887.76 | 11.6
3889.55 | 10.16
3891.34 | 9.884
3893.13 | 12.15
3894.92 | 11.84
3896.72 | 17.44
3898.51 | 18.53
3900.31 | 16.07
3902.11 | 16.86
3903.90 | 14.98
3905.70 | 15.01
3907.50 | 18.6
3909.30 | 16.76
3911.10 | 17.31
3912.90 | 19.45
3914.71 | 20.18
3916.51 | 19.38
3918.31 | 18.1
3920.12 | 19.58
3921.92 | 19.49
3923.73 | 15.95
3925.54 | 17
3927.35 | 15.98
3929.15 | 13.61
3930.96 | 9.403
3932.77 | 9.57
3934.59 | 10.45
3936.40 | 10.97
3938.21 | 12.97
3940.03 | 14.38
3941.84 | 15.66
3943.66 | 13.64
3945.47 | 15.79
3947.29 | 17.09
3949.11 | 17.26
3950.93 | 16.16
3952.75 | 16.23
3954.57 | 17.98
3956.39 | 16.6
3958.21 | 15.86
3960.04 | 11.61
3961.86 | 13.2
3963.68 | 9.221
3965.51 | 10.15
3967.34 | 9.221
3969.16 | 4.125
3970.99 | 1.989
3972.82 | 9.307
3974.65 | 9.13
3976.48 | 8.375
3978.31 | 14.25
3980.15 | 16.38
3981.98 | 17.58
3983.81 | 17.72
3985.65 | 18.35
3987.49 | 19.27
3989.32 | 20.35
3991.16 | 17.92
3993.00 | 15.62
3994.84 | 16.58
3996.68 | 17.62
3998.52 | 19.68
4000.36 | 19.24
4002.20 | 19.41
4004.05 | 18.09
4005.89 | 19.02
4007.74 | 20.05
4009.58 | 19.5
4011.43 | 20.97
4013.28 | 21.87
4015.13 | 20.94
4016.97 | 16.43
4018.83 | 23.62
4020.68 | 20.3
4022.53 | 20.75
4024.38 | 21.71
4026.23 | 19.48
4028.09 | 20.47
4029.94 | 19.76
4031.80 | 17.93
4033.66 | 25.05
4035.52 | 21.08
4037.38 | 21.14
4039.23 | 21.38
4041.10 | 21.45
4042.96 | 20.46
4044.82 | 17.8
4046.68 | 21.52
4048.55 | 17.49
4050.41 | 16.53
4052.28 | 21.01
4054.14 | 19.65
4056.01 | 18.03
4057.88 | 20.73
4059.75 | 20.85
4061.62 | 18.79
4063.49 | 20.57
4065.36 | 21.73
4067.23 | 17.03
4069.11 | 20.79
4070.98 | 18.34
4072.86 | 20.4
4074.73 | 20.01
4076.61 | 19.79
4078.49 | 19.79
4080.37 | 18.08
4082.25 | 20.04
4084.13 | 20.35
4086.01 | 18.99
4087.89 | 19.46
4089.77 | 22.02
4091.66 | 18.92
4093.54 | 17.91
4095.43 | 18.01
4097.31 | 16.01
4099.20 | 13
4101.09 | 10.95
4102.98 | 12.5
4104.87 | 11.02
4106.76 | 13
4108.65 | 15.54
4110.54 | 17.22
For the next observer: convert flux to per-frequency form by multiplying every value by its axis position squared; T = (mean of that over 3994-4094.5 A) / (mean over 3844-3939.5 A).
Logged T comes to 1.42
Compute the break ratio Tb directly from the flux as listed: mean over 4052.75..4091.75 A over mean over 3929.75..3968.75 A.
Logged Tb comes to 1.5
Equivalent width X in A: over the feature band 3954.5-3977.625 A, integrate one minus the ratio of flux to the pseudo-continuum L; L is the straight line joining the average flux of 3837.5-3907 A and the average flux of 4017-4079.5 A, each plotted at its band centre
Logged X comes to 9.4 A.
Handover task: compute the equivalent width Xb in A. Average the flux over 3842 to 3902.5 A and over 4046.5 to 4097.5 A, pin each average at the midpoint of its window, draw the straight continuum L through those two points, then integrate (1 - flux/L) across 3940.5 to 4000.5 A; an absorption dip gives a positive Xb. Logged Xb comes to 8.9 A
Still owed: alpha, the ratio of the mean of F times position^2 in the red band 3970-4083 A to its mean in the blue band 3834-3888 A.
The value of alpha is 1.46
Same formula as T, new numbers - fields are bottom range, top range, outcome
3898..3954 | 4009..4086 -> 1.34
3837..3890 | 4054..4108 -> 1.43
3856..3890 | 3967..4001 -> 1.04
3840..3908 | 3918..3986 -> 0.97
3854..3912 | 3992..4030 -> 1.40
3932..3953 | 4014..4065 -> 1.50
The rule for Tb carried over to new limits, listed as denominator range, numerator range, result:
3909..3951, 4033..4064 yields 1.29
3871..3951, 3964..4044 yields 1.16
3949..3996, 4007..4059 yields 1.46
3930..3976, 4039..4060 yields 1.60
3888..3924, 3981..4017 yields 1.16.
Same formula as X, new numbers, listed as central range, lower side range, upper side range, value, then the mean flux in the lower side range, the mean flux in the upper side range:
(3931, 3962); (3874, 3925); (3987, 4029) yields 5.3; 15.5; 19.5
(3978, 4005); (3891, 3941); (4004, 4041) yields 1.6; 15.5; 20.6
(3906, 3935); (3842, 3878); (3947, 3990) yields -4.0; 15.4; 13.6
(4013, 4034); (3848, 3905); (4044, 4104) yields -3.4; 14.8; 18.6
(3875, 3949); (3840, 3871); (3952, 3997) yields -2.9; 14.9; 13.7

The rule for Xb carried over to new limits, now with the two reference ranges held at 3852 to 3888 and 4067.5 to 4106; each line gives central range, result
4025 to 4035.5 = -2.2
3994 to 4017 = -3.5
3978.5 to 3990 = -1.1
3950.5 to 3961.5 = 0.3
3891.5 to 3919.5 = -2.3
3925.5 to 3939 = 3.1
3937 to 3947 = 0.9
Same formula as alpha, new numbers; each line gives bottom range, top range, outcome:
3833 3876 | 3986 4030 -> 1.49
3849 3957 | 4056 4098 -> 1.39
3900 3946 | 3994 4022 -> 1.31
